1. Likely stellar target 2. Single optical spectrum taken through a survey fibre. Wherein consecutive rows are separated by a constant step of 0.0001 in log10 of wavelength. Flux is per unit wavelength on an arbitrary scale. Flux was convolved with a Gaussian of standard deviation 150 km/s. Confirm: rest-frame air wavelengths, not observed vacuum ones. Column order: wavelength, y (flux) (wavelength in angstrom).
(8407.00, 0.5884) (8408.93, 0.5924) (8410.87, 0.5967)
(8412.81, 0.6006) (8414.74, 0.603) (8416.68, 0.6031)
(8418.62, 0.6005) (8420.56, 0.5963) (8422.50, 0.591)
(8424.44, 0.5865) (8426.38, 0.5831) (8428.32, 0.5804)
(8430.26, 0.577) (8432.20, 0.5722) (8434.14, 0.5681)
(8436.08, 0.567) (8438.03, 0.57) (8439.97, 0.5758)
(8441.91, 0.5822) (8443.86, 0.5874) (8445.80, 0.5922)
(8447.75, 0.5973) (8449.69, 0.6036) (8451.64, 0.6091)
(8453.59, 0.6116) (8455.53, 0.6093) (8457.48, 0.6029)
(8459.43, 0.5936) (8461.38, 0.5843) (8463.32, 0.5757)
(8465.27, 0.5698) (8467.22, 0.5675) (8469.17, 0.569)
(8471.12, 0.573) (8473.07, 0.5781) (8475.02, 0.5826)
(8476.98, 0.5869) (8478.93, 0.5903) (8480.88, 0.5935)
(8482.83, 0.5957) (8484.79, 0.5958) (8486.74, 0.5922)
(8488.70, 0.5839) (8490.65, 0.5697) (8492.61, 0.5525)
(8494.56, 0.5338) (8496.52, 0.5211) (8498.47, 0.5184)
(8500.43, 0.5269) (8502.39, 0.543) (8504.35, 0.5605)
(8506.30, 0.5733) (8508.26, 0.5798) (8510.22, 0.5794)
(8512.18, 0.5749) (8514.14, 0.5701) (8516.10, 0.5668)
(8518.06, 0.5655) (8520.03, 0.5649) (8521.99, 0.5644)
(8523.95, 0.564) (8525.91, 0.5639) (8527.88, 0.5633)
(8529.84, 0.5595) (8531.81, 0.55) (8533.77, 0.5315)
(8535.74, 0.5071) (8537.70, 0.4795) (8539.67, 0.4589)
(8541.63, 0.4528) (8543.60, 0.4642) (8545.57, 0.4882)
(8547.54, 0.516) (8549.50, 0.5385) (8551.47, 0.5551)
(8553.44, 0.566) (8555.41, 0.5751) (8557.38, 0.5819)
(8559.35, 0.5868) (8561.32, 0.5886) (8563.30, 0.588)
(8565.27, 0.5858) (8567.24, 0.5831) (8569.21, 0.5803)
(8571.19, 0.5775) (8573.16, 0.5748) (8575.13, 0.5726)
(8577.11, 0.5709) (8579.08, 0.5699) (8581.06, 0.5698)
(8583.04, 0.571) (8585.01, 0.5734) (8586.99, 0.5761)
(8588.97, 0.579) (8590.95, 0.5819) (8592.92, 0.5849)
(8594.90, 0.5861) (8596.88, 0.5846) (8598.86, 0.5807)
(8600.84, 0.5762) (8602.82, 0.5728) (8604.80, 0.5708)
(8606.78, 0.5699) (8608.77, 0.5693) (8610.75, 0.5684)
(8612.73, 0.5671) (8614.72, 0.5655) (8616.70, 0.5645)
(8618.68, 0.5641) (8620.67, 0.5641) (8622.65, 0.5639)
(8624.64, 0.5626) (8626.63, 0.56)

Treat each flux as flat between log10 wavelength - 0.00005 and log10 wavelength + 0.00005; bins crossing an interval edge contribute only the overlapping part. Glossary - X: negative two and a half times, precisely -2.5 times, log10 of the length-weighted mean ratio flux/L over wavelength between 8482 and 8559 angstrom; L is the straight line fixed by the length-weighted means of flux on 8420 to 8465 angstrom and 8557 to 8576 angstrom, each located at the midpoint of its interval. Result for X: 0.07 mag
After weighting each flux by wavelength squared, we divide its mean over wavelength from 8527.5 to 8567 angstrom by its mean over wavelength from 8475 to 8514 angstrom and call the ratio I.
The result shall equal 1.0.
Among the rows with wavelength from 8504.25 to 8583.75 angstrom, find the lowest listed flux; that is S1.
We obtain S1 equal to 0.4528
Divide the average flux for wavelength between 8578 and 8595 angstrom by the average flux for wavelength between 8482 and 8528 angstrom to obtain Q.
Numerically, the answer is 1.0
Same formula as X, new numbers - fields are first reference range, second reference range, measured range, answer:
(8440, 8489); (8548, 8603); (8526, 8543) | 0.13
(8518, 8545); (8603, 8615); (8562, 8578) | -0.06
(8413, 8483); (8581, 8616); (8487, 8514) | 0.05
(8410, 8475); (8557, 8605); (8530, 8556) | 0.13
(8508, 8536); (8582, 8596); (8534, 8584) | 0.05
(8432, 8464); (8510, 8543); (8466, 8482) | -0.01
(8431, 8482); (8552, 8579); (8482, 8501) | 0.05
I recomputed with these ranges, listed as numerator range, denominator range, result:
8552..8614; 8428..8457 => 1.01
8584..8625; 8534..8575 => 1.07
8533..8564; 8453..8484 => 0.92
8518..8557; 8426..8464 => 0.92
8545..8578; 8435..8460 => 0.98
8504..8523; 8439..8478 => 0.98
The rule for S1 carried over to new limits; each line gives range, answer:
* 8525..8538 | 0.4795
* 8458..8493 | 0.5525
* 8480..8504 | 0.5184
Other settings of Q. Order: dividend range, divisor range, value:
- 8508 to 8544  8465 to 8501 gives 0.95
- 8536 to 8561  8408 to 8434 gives 0.89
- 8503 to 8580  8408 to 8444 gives 0.95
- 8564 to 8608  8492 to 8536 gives 1.04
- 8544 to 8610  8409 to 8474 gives 0.97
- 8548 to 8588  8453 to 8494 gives 0.98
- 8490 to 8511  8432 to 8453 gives 0.94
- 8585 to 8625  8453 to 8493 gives 0.98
